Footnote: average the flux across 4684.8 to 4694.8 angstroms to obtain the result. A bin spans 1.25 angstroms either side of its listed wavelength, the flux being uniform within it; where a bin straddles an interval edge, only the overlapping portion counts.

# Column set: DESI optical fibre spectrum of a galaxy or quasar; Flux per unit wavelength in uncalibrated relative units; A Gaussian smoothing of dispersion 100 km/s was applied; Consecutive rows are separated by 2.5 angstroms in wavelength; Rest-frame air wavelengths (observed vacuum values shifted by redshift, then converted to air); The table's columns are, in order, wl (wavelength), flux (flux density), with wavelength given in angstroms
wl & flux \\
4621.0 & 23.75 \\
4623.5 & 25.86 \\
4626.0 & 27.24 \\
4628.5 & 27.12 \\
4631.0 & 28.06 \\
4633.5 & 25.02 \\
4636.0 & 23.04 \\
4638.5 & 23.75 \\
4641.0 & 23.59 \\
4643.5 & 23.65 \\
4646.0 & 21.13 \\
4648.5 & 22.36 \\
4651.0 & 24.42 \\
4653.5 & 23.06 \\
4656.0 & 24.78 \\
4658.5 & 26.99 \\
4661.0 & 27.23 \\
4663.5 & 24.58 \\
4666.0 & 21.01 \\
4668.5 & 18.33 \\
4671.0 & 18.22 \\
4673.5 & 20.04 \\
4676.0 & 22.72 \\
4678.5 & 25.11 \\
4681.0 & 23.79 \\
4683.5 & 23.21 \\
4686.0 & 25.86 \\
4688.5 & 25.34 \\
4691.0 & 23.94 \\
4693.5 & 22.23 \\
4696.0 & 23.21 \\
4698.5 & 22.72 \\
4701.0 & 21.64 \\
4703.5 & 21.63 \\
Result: 24.3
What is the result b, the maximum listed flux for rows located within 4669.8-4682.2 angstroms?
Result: 25.11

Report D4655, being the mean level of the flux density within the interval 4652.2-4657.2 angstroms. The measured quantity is 23.9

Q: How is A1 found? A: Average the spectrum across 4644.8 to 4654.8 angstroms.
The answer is 22.8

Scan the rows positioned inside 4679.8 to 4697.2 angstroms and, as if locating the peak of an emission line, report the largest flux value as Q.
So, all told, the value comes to 25.86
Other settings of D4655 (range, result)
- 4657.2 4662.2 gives 27.1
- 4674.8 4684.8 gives 23.7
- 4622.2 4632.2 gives 27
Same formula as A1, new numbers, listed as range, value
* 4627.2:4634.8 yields 26.7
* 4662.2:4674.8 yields 20.5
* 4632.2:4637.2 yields 24.1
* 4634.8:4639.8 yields 23.4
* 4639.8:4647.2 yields 22.8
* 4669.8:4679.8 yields 21.6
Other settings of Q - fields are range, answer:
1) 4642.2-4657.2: 24.78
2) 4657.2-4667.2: 27.23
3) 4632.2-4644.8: 25.02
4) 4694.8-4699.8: 23.21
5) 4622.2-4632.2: 28.06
